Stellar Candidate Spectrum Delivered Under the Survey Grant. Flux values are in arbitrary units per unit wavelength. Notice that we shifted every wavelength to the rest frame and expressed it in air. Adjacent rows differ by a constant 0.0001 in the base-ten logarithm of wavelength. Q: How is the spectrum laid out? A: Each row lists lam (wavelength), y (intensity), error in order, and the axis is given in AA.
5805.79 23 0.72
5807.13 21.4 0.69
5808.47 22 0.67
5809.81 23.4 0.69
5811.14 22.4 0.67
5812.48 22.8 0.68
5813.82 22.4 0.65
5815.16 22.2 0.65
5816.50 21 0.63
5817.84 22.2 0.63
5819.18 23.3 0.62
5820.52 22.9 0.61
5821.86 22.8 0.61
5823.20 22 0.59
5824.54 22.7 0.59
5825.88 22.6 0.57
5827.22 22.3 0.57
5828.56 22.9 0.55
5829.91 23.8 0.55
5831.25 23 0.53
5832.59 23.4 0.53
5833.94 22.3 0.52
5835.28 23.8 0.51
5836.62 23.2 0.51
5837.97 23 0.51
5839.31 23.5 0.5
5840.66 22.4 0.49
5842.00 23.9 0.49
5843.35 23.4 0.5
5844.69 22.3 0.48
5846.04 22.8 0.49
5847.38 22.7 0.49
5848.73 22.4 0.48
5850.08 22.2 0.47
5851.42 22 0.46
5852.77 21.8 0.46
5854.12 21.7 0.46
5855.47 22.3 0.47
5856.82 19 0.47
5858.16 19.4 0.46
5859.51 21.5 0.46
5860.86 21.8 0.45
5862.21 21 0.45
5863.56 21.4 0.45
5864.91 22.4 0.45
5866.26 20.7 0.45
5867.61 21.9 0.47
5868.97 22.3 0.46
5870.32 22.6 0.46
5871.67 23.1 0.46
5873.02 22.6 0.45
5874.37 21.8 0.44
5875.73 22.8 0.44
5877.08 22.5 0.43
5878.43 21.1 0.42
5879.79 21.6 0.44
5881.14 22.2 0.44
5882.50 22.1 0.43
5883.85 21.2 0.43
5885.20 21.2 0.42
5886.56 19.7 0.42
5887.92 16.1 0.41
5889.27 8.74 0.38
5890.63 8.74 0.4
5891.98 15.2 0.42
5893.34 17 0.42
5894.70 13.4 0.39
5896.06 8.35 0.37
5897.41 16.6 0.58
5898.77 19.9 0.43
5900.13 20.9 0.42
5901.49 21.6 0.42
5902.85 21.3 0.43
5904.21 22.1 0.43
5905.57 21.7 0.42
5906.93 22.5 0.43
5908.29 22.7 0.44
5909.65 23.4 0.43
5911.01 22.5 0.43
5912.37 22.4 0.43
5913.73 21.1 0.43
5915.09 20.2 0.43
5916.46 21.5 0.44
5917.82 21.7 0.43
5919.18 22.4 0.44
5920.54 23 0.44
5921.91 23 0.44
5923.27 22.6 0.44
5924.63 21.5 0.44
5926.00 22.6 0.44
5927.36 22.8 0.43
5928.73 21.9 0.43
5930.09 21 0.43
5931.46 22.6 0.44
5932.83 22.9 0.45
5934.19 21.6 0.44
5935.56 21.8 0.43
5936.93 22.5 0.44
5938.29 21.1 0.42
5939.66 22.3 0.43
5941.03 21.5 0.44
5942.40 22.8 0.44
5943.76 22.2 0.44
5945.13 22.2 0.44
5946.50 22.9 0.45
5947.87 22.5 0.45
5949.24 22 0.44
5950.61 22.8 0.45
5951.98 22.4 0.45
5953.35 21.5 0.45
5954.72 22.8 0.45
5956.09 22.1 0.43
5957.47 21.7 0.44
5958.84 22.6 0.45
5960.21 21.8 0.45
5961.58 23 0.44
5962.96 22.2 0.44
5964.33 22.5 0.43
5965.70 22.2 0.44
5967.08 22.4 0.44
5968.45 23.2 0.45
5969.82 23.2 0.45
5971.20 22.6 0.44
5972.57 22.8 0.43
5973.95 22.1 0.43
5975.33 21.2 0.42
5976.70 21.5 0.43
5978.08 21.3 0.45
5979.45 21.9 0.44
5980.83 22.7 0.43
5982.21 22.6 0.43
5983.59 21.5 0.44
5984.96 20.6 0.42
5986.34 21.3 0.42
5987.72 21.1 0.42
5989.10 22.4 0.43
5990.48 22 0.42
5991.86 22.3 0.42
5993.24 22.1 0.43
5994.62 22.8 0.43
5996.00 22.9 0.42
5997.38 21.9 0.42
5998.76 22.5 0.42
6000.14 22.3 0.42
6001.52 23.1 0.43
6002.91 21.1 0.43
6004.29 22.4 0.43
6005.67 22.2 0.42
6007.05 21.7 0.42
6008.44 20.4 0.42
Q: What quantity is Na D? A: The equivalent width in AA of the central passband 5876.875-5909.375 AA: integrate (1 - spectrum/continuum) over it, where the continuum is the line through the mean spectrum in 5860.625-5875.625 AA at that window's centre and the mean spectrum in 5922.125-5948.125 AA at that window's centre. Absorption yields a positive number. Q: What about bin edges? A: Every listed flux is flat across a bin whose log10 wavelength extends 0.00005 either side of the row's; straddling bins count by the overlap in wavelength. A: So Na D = 5.0 AA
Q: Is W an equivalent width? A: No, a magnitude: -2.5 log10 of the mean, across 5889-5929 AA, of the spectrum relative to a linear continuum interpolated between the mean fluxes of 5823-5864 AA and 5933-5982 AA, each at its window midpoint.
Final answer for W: 0.12 mag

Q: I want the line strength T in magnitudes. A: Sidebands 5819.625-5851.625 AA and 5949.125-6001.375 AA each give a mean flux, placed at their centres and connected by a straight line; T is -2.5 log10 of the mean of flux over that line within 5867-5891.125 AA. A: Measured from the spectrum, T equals 0.12 mag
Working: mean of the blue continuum 22.9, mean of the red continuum 22.2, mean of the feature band 20.2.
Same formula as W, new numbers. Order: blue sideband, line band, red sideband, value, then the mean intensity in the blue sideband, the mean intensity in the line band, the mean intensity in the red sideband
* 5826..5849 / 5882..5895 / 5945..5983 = 0.36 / 23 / 16.3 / 22.3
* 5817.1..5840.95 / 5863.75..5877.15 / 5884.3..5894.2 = -0.25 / 22.9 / 22.2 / 15.3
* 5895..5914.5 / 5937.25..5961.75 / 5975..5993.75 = -0.05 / 20.4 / 22.2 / 21.8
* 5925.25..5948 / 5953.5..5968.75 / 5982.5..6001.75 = -0.01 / 22.2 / 22.4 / 22.1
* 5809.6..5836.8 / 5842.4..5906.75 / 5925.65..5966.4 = 0.11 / 22.7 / 20.3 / 22.2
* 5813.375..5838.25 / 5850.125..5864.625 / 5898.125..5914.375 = 0.05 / 22.7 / 21.3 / 21.8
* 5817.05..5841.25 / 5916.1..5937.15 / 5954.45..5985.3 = 0.01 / 22.9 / 22.2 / 22.2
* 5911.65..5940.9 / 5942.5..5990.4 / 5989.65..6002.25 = 0.00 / 22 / 22.2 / 22.4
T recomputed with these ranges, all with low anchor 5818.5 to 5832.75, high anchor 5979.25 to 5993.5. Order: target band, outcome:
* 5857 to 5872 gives 0.054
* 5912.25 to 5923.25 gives 0.017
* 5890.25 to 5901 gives 0.415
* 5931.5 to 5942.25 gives 0.006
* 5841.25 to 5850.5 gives -0.004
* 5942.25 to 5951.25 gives -0.019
